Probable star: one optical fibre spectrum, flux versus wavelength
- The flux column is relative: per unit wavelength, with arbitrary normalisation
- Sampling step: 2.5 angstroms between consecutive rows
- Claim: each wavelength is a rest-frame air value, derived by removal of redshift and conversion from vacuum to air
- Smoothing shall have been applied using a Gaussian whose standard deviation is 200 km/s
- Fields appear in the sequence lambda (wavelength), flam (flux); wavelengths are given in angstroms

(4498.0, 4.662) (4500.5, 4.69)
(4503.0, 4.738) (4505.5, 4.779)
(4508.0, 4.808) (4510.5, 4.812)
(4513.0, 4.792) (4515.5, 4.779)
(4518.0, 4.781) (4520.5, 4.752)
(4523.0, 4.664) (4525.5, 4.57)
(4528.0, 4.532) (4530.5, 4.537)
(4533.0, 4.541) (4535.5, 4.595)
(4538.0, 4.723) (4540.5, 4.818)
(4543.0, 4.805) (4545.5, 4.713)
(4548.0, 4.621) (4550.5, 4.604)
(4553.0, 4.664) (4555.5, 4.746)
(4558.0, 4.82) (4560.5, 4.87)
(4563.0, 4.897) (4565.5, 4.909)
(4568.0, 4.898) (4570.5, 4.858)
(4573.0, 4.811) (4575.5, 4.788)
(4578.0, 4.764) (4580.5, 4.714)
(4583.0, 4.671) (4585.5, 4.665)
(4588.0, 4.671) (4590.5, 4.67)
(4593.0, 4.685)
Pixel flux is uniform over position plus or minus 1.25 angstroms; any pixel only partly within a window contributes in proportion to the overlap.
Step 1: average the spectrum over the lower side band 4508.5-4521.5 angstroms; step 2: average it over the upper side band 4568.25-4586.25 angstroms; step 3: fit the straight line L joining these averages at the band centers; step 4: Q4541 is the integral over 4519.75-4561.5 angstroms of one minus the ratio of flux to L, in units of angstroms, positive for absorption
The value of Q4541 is 0.9 angstroms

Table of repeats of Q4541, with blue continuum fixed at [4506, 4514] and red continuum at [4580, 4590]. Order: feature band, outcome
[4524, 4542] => 0.5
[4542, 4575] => -0.5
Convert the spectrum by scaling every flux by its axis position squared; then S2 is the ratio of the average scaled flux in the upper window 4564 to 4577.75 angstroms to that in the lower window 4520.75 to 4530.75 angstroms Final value 1.08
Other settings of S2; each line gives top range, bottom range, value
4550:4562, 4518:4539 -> 1.04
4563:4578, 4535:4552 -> 1.04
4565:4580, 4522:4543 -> 1.06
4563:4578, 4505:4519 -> 1.04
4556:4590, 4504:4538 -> 1.05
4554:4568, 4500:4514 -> 1.04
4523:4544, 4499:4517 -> 0.98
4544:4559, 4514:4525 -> 1.01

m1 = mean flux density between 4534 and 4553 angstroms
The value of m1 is 4.69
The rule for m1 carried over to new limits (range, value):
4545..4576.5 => 4.79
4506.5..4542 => 4.69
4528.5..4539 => 4.59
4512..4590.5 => 4.73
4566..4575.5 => 4.85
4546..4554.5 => 4.64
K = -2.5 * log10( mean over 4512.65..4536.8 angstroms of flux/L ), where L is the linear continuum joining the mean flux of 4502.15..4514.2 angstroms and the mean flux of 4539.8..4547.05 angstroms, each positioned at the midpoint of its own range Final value 0.03 mag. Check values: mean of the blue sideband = 4.79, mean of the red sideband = 4.77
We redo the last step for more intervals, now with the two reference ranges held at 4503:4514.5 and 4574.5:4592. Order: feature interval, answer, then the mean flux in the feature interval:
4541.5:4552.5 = 0.014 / 4.69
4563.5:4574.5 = -0.033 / 4.87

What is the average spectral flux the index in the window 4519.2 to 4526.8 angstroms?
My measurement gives 4.66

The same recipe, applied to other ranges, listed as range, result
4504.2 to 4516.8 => 4.79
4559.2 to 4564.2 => 4.88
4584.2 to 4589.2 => 4.67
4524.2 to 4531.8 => 4.55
